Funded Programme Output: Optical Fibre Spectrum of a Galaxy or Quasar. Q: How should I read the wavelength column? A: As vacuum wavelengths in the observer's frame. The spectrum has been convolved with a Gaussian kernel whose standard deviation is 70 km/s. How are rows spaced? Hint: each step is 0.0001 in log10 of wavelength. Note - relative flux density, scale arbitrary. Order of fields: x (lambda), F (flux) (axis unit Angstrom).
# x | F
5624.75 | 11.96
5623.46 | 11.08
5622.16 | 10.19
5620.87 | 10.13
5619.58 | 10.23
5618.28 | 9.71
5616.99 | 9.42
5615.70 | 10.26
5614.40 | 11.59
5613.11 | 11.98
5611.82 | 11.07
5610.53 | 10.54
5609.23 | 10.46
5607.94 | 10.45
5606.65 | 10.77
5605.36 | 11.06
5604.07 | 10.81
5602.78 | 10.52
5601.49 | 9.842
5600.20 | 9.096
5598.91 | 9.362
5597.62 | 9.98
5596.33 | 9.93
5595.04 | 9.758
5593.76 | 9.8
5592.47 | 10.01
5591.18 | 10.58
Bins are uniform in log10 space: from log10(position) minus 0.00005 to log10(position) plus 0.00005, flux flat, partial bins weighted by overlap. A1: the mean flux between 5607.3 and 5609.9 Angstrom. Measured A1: 10.4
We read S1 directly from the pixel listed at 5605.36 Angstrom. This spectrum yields 11.06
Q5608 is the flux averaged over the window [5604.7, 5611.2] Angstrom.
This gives 10.7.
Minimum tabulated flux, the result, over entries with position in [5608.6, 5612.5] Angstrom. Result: 10.46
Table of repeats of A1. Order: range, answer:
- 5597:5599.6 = 9.65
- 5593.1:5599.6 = 9.76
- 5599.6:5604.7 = 10.1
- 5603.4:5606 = 10.9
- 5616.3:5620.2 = 9.79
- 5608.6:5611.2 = 10.5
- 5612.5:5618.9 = 10.6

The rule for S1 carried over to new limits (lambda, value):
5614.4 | 11.59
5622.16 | 10.19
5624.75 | 11.96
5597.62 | 9.98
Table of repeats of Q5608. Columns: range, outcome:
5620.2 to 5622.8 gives 10.2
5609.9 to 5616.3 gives 11.1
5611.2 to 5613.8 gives 11.6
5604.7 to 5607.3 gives 10.9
